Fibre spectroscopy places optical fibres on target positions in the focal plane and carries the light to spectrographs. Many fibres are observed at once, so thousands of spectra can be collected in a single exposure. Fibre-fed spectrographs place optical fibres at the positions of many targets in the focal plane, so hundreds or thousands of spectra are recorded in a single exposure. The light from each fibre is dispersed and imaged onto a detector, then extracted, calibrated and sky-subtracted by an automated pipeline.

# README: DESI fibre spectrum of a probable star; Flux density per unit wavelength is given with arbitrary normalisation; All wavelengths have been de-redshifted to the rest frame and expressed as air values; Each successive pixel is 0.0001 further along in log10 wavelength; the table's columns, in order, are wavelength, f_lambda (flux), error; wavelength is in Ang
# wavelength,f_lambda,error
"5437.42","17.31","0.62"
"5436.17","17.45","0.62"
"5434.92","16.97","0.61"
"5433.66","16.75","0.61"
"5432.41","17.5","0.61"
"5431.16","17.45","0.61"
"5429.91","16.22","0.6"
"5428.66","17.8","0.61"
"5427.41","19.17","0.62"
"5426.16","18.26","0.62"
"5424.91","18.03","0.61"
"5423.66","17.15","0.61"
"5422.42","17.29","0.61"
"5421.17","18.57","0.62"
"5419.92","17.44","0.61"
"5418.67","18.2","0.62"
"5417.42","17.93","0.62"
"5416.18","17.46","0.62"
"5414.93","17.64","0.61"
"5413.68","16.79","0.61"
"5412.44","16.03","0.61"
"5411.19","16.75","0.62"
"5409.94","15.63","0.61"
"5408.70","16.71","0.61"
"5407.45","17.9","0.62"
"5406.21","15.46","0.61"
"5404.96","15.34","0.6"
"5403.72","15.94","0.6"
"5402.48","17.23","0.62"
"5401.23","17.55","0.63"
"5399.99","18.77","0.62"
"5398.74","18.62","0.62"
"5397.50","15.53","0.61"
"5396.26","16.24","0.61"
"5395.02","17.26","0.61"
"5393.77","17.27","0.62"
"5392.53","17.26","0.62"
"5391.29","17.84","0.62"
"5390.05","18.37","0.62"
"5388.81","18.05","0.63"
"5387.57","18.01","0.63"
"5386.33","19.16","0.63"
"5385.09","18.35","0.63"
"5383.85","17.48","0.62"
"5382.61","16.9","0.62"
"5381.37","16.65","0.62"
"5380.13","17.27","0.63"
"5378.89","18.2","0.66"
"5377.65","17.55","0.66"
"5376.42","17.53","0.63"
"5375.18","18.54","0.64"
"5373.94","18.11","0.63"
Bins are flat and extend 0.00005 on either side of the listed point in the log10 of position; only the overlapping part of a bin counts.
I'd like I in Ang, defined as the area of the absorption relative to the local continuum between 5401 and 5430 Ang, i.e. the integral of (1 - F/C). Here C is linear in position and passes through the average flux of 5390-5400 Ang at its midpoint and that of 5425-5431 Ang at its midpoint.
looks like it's 0.7 Ang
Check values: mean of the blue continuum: 17.3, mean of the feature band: 17.2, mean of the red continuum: 17.8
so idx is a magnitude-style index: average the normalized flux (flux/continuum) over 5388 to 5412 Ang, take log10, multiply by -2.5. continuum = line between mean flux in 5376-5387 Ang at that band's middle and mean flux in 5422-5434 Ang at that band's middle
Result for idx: 0.04 mag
